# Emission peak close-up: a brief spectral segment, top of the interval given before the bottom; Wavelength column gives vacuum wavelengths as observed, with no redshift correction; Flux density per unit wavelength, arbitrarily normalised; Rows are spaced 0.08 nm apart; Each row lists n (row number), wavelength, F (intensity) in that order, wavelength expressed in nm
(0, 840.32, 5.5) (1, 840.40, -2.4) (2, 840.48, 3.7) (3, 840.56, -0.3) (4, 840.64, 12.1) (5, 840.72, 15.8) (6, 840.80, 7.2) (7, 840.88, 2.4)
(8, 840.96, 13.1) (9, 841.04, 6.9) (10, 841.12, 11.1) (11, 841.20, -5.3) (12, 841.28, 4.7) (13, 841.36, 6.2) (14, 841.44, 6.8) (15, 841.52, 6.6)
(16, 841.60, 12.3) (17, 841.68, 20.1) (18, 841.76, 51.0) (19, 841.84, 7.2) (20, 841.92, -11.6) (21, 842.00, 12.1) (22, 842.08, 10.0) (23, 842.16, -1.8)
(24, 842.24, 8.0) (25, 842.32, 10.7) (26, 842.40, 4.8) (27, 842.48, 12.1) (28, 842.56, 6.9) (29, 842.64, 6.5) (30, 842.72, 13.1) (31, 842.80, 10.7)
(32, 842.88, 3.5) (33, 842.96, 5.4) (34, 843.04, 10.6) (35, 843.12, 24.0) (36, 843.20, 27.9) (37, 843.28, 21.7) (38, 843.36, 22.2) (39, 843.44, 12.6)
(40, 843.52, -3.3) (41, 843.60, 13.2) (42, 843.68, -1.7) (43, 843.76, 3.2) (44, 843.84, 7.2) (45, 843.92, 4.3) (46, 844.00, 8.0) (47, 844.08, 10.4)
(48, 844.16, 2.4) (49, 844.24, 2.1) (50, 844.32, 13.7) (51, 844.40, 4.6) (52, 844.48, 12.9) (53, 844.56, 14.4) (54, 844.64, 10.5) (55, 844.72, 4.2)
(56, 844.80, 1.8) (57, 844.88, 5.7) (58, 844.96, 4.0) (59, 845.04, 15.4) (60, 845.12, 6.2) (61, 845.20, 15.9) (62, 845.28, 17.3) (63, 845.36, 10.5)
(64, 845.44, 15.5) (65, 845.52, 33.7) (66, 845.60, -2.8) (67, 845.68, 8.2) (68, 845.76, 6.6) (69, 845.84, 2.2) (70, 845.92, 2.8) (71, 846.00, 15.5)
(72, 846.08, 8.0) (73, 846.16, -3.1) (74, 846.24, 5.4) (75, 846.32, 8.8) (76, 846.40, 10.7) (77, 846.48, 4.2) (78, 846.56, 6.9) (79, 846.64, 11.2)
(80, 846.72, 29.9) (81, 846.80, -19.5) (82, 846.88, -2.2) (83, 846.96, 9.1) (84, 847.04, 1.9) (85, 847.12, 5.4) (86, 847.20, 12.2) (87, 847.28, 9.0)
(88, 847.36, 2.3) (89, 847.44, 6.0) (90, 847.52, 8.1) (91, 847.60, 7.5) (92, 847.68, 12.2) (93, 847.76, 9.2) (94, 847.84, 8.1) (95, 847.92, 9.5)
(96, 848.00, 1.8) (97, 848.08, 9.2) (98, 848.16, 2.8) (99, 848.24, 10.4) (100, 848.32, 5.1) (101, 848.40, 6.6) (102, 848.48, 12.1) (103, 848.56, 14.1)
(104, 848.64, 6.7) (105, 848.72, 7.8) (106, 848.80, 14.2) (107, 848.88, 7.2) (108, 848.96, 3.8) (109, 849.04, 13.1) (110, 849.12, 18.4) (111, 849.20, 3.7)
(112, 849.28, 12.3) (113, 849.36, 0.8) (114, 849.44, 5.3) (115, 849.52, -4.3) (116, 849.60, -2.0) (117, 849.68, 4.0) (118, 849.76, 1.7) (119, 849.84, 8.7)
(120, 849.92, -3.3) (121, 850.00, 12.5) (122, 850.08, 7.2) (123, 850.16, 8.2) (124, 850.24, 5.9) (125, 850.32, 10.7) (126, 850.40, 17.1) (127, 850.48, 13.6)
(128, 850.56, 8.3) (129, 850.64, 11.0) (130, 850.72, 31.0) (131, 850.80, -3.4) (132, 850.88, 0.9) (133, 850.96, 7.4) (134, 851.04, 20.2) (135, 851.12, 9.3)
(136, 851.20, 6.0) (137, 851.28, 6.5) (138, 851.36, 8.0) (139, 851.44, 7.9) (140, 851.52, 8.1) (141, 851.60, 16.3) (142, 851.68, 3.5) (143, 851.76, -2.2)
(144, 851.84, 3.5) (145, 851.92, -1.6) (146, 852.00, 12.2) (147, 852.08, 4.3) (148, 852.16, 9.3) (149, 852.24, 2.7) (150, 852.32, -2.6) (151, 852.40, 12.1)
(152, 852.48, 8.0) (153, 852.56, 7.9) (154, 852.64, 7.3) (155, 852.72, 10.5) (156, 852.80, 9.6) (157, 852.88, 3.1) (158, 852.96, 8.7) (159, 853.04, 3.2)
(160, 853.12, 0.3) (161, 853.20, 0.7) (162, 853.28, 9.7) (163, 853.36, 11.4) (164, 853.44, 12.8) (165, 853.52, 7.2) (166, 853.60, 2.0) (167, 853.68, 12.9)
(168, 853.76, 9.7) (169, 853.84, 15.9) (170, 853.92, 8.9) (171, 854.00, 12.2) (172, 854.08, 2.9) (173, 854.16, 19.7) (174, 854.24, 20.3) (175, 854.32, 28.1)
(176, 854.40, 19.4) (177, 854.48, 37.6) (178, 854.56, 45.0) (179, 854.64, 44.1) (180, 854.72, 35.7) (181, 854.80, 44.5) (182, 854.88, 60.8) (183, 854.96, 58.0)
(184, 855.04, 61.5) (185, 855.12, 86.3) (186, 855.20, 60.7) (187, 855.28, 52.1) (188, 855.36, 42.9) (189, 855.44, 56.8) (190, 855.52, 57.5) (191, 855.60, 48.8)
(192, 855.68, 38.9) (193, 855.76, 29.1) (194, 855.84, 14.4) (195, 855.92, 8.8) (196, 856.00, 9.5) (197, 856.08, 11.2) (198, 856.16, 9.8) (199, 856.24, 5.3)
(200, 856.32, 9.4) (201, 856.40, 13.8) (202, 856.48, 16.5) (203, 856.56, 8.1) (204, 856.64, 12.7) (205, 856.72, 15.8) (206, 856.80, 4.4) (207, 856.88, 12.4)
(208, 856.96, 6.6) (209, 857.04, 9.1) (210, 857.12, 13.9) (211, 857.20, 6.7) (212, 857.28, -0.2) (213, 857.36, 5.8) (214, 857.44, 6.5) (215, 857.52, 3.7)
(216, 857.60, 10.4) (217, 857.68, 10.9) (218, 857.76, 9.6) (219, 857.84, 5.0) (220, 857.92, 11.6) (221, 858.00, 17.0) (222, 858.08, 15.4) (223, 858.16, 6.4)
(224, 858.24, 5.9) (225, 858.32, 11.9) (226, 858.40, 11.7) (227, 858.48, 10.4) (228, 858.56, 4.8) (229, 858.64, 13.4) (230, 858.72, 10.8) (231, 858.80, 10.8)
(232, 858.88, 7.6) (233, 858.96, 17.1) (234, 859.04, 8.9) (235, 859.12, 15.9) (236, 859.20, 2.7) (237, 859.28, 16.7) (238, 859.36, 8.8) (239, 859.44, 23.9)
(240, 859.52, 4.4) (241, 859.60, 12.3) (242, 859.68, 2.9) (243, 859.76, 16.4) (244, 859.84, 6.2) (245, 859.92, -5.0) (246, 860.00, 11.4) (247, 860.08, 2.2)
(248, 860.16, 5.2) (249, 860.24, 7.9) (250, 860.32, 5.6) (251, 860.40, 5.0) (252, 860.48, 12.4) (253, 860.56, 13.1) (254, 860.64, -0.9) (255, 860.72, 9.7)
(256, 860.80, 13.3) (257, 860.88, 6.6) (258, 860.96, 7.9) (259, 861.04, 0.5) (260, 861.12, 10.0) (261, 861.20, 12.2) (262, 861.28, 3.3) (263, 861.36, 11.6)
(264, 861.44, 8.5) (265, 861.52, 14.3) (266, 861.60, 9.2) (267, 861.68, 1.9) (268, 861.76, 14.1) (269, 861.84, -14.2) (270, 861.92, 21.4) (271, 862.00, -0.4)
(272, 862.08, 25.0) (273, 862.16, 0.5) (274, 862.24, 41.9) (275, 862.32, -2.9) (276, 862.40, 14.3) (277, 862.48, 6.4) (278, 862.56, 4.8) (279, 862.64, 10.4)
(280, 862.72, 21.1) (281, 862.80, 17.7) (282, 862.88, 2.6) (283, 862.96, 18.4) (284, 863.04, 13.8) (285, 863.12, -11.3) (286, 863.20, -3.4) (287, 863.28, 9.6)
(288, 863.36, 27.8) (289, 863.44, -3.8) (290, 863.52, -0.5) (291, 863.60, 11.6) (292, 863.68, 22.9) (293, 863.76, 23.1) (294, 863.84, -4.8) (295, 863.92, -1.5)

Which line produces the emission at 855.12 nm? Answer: [O II]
